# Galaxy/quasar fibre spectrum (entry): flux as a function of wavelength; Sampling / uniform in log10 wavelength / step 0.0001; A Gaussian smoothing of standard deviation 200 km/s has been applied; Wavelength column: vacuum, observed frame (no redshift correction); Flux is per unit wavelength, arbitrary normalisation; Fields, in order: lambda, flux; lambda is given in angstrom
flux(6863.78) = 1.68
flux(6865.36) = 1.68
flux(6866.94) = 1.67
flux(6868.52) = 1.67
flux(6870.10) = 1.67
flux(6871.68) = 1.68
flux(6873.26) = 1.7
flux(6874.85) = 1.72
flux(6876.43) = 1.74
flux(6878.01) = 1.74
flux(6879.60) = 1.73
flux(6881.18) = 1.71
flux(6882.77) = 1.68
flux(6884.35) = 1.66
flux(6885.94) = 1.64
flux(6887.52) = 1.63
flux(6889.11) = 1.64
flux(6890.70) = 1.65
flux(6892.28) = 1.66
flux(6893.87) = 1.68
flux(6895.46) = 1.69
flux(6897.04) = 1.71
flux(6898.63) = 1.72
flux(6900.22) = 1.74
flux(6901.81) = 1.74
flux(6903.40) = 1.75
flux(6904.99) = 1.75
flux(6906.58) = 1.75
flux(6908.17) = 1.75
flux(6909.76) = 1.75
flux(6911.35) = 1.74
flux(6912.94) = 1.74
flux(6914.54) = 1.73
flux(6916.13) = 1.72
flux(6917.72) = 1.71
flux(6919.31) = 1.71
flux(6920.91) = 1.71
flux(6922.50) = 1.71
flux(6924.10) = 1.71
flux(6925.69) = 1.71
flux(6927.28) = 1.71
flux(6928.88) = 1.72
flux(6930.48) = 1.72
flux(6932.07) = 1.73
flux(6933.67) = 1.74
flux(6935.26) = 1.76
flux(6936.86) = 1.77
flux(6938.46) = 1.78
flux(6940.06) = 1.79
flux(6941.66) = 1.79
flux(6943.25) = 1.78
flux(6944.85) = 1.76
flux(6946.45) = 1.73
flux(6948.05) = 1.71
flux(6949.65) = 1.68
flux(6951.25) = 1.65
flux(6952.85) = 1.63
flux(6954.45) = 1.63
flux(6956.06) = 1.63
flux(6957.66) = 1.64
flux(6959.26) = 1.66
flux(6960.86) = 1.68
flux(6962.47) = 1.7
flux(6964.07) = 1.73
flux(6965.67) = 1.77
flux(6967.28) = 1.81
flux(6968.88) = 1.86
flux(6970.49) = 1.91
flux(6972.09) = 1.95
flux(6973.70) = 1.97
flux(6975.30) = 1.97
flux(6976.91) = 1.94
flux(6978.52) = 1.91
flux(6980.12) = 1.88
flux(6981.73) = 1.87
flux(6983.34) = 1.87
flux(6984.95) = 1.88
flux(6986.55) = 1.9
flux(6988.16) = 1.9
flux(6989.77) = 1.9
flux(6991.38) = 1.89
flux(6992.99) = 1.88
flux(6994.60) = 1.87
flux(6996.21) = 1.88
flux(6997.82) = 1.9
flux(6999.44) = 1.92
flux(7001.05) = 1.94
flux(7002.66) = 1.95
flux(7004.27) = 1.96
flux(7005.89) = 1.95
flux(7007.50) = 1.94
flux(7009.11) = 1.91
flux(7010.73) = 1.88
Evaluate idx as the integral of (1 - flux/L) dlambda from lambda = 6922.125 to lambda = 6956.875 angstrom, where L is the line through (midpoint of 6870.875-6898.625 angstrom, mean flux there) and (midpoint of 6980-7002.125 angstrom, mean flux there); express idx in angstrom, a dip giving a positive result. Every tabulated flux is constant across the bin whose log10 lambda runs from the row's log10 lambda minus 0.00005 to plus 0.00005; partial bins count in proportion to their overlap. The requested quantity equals 1.4 angstrom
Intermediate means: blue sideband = 1.69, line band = 1.72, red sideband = 1.89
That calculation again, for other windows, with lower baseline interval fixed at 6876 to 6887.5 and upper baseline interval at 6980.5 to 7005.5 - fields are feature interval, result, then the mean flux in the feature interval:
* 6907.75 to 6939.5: 0.7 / 1.73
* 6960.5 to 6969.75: 0.4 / 1.76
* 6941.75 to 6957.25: 1.1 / 1.69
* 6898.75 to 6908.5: -0.1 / 1.74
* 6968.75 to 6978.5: -0.4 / 1.94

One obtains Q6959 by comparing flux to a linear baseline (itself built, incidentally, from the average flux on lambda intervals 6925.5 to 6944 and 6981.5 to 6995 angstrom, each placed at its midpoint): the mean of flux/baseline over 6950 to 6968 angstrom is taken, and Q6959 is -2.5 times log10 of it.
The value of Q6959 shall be 0.08 mag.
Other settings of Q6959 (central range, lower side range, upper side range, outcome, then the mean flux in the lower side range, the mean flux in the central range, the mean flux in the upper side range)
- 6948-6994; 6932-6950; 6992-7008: 0.02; 1.75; 1.81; 1.92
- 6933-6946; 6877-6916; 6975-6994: 0.02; 1.71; 1.77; 1.9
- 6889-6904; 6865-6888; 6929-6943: 0.01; 1.69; 1.7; 1.76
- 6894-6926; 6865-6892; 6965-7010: 0.01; 1.68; 1.73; 1.9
